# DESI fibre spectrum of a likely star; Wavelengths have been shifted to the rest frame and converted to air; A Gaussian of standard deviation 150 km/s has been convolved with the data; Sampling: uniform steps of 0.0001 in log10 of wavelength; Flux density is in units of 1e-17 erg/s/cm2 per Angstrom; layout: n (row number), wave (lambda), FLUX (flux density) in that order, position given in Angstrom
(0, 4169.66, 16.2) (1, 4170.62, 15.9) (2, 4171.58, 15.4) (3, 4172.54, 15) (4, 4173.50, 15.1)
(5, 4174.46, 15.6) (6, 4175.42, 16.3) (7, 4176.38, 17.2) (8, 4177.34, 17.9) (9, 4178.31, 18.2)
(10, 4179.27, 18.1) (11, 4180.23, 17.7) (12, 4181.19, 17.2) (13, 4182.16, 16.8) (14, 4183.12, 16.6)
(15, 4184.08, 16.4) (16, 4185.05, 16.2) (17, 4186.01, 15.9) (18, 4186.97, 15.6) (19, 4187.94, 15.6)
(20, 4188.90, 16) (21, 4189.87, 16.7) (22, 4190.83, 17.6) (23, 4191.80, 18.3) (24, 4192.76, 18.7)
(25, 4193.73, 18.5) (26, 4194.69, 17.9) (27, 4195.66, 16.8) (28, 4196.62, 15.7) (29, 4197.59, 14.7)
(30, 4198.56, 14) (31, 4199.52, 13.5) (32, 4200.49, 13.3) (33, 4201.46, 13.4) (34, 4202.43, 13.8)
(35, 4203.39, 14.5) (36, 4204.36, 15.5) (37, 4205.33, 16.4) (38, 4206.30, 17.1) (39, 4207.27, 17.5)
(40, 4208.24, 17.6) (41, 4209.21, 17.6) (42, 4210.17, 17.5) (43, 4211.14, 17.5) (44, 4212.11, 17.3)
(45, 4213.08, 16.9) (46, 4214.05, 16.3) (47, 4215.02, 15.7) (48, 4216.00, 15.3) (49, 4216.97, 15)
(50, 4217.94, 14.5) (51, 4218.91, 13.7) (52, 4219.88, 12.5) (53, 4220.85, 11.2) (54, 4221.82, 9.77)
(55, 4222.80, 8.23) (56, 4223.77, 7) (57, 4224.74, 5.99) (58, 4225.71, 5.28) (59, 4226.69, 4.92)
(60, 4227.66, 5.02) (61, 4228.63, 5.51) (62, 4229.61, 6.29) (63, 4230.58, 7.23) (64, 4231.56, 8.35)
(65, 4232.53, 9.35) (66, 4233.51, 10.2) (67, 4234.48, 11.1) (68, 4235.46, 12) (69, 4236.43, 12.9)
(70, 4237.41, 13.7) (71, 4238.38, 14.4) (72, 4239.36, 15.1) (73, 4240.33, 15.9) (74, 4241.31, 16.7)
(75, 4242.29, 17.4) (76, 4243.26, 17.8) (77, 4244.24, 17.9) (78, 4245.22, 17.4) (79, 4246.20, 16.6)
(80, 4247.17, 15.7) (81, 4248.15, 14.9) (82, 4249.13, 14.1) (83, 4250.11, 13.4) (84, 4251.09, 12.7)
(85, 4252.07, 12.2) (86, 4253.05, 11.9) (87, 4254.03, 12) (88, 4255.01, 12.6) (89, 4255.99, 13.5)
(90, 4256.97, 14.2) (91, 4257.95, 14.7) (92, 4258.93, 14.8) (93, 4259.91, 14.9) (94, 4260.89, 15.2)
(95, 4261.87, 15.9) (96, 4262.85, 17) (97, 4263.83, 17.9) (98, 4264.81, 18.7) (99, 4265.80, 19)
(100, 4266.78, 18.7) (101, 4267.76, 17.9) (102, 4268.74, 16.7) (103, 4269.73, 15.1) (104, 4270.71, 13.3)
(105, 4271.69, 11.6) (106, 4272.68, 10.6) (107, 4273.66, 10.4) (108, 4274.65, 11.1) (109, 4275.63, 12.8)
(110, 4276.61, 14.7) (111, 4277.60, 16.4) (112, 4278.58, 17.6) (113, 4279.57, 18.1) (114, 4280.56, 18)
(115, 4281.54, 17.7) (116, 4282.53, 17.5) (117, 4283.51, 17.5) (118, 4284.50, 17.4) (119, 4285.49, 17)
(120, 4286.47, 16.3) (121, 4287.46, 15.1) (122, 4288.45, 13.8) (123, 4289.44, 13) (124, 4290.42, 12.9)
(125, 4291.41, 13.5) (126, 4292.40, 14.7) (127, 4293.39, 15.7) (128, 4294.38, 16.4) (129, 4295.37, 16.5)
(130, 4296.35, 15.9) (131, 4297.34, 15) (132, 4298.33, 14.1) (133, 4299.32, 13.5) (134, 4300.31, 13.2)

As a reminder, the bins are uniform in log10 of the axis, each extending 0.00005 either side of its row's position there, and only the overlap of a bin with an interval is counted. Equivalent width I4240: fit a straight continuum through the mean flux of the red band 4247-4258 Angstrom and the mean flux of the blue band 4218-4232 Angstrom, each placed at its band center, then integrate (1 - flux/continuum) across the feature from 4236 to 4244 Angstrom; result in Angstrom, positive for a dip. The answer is -3.3 Angstrom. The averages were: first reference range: 8.12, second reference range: 13.4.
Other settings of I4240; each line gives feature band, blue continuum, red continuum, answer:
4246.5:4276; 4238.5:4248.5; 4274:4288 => 3.36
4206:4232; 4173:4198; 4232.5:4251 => 5.93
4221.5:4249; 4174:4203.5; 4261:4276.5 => 7.05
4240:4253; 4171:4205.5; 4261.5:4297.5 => 0.29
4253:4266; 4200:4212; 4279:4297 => 0.63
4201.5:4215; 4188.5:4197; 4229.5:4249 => -0.25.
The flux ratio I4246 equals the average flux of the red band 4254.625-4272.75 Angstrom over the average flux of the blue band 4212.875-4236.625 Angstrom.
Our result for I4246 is 1.51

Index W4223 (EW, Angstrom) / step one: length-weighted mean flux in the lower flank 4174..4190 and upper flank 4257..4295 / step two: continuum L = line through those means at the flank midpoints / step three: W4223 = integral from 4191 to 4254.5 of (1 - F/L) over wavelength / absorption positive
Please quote 9.9 Angstrom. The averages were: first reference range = 16.7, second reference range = 15.5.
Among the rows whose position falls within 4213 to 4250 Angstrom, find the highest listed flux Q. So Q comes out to 17.9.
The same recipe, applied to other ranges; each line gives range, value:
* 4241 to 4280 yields 19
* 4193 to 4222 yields 18.5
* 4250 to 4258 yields 14.7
